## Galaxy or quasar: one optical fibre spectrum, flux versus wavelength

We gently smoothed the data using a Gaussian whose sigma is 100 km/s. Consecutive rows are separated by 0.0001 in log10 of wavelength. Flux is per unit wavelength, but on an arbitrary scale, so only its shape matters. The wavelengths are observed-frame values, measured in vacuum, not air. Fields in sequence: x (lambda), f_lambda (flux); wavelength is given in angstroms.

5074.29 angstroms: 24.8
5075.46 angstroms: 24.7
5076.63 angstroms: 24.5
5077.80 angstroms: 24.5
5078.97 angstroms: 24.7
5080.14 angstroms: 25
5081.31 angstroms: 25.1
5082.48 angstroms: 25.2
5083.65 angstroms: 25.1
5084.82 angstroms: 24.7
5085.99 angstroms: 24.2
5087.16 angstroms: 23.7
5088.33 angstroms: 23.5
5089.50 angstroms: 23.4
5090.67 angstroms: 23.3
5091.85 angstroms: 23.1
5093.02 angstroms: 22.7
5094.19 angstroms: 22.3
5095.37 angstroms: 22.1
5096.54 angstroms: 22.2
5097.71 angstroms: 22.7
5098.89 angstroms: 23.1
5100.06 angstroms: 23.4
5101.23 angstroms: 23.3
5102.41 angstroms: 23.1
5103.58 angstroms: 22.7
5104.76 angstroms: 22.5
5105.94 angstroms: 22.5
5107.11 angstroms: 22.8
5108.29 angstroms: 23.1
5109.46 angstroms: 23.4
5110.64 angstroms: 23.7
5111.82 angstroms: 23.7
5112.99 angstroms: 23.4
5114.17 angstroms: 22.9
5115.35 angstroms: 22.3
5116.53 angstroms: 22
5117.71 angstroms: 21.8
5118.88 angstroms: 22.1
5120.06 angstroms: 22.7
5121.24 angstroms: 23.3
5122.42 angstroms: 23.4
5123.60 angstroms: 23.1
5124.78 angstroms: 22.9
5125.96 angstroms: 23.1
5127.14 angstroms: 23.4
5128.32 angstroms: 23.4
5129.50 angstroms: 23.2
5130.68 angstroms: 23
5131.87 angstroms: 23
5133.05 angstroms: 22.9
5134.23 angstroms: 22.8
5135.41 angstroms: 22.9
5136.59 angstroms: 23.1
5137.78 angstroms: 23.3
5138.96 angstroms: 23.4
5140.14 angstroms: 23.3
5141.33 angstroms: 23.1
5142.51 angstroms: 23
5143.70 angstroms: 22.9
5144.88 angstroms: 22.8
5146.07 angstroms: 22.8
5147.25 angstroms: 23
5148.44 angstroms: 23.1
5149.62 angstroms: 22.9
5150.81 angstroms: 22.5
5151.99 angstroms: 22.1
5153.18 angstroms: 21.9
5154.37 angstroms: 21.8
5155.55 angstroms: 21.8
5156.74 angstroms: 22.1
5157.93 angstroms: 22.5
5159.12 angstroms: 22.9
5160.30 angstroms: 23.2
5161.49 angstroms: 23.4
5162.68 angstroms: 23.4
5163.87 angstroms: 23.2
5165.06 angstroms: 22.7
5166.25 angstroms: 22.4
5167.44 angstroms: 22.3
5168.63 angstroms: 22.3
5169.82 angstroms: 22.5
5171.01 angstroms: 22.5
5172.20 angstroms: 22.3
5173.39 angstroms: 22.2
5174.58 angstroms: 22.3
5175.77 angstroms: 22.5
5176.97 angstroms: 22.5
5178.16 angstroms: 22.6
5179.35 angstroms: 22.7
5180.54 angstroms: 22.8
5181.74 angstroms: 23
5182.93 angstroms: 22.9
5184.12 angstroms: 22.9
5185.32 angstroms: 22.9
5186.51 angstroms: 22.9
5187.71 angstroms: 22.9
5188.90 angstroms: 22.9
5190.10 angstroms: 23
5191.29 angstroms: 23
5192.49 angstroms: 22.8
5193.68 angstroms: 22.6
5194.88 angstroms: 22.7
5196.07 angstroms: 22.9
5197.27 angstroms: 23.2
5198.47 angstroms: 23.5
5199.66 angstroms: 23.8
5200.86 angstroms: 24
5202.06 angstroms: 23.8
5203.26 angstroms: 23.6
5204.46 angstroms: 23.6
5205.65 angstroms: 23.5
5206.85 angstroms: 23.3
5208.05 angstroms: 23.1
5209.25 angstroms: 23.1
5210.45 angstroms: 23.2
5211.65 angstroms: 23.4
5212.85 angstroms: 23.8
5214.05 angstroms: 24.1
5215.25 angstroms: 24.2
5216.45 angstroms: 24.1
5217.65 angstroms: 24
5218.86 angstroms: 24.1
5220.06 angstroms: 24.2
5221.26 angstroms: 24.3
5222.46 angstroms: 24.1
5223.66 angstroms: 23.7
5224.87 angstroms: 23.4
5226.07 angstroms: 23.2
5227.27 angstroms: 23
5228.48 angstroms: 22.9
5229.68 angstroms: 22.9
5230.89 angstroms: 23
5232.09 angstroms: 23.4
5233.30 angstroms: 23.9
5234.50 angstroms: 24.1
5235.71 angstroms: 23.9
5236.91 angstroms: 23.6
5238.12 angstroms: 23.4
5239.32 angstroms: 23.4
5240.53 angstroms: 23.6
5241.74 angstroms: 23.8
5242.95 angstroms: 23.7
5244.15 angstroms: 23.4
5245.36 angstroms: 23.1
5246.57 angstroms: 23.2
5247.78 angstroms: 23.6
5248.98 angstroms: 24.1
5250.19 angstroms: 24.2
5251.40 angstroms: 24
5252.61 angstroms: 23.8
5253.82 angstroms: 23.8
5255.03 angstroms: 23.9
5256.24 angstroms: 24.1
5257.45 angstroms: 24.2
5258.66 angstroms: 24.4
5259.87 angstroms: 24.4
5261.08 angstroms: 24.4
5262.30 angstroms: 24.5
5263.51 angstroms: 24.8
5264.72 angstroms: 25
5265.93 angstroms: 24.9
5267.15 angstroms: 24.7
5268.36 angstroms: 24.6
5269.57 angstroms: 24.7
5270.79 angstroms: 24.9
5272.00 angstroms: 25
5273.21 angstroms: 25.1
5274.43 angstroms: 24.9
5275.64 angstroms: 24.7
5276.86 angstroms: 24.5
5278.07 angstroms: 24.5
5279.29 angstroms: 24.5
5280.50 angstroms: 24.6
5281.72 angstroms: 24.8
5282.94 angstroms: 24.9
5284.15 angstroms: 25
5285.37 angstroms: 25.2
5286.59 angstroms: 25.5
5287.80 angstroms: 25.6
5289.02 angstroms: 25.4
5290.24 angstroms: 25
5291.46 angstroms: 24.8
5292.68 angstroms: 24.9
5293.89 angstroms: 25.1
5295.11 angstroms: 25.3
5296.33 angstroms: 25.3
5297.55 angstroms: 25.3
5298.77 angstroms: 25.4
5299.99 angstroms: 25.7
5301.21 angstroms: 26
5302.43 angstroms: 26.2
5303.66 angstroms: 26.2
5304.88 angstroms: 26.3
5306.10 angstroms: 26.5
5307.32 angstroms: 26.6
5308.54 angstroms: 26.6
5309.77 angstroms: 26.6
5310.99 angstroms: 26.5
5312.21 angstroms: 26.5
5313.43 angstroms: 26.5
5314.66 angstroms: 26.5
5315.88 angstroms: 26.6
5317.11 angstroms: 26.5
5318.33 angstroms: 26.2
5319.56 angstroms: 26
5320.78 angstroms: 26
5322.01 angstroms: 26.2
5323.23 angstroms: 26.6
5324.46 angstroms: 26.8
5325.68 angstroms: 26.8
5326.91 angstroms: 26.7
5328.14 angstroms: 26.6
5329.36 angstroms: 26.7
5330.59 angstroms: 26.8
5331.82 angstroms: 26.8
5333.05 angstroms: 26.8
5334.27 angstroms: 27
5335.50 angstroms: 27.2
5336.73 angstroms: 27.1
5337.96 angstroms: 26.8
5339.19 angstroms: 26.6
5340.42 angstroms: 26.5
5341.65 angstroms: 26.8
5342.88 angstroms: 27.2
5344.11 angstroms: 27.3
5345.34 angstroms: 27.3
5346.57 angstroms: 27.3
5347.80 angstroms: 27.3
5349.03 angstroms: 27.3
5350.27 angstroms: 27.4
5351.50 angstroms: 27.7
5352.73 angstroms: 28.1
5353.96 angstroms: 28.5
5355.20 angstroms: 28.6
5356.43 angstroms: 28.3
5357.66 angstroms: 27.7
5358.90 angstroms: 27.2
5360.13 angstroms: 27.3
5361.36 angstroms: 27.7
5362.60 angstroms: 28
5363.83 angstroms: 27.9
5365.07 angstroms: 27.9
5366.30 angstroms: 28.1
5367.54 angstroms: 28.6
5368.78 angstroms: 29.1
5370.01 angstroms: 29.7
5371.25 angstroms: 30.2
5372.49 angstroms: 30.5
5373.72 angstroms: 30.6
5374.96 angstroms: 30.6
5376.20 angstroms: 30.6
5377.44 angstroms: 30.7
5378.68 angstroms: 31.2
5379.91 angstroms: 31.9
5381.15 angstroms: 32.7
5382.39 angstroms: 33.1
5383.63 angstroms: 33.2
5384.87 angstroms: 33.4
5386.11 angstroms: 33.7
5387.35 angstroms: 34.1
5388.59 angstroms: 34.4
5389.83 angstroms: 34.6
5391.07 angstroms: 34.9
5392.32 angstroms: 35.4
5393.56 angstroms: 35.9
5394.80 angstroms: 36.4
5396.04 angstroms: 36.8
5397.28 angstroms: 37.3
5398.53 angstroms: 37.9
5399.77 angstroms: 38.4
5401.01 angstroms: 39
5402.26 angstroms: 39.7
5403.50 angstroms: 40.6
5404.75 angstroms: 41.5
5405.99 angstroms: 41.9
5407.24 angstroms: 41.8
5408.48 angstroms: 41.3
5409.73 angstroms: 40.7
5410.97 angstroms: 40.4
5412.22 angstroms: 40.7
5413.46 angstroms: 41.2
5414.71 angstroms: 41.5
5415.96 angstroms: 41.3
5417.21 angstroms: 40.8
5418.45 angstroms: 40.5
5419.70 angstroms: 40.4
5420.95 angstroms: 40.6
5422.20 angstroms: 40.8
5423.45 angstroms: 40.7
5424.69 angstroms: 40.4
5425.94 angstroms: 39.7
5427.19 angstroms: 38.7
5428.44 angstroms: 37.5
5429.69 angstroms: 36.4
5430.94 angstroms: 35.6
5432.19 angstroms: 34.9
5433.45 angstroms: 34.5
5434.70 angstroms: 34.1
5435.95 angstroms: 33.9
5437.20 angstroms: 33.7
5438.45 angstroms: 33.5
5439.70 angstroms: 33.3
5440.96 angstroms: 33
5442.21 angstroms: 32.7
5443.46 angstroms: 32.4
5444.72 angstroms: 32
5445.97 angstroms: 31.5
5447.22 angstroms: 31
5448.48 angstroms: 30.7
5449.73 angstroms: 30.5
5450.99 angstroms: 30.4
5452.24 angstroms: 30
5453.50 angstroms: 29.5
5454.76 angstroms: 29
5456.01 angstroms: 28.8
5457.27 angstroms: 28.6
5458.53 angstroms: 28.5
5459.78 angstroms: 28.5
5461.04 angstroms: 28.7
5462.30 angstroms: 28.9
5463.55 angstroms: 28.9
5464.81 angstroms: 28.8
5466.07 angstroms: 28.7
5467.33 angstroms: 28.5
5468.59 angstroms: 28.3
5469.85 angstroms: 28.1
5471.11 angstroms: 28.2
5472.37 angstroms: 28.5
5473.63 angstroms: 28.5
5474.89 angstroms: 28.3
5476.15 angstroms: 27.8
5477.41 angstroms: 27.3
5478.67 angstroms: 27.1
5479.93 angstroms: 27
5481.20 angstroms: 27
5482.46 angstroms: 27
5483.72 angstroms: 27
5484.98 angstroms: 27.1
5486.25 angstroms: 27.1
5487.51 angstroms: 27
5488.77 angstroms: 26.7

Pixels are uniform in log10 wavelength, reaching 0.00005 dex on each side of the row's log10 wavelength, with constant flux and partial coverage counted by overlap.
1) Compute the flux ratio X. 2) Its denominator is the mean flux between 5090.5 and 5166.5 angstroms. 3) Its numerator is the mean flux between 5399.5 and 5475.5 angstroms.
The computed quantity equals 1.51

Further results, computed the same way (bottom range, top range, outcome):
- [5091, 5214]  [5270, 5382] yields 1.18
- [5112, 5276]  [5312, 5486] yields 1.35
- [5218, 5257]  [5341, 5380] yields 1.21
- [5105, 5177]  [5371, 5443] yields 1.60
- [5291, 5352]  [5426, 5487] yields 1.15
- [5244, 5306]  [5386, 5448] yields 1.50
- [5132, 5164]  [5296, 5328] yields 1.15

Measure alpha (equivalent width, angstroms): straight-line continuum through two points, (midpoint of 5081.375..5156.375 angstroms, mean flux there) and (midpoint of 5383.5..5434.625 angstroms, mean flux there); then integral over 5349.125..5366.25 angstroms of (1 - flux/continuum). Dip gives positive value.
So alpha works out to 3.7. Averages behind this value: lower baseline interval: 23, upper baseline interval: 38.3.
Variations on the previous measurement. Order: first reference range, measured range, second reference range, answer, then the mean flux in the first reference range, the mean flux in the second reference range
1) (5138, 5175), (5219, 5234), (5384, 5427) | 2.0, 22.7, 38.8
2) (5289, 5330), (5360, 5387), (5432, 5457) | -1.5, 26.1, 31.9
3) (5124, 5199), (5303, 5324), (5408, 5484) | 1.4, 22.8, 33.1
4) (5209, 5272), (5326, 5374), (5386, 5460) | 5.4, 23.9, 36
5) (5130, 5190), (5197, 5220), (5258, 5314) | 0.0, 22.7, 25.3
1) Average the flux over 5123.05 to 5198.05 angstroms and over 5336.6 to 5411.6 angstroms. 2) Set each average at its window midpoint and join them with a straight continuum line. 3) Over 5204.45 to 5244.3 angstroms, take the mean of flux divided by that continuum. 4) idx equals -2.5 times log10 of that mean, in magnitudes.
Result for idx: 0.09 mag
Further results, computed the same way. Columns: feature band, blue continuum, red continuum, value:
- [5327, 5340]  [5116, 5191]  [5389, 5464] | 0.17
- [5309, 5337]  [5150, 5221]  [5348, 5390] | 0.06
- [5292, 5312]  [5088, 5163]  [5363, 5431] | 0.21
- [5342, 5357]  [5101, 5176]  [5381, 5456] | 0.19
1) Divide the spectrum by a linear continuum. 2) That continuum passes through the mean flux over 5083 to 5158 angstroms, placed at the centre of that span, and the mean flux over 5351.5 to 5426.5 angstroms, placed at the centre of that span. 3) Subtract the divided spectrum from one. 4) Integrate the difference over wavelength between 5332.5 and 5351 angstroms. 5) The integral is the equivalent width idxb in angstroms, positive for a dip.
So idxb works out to 3.2 angstroms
